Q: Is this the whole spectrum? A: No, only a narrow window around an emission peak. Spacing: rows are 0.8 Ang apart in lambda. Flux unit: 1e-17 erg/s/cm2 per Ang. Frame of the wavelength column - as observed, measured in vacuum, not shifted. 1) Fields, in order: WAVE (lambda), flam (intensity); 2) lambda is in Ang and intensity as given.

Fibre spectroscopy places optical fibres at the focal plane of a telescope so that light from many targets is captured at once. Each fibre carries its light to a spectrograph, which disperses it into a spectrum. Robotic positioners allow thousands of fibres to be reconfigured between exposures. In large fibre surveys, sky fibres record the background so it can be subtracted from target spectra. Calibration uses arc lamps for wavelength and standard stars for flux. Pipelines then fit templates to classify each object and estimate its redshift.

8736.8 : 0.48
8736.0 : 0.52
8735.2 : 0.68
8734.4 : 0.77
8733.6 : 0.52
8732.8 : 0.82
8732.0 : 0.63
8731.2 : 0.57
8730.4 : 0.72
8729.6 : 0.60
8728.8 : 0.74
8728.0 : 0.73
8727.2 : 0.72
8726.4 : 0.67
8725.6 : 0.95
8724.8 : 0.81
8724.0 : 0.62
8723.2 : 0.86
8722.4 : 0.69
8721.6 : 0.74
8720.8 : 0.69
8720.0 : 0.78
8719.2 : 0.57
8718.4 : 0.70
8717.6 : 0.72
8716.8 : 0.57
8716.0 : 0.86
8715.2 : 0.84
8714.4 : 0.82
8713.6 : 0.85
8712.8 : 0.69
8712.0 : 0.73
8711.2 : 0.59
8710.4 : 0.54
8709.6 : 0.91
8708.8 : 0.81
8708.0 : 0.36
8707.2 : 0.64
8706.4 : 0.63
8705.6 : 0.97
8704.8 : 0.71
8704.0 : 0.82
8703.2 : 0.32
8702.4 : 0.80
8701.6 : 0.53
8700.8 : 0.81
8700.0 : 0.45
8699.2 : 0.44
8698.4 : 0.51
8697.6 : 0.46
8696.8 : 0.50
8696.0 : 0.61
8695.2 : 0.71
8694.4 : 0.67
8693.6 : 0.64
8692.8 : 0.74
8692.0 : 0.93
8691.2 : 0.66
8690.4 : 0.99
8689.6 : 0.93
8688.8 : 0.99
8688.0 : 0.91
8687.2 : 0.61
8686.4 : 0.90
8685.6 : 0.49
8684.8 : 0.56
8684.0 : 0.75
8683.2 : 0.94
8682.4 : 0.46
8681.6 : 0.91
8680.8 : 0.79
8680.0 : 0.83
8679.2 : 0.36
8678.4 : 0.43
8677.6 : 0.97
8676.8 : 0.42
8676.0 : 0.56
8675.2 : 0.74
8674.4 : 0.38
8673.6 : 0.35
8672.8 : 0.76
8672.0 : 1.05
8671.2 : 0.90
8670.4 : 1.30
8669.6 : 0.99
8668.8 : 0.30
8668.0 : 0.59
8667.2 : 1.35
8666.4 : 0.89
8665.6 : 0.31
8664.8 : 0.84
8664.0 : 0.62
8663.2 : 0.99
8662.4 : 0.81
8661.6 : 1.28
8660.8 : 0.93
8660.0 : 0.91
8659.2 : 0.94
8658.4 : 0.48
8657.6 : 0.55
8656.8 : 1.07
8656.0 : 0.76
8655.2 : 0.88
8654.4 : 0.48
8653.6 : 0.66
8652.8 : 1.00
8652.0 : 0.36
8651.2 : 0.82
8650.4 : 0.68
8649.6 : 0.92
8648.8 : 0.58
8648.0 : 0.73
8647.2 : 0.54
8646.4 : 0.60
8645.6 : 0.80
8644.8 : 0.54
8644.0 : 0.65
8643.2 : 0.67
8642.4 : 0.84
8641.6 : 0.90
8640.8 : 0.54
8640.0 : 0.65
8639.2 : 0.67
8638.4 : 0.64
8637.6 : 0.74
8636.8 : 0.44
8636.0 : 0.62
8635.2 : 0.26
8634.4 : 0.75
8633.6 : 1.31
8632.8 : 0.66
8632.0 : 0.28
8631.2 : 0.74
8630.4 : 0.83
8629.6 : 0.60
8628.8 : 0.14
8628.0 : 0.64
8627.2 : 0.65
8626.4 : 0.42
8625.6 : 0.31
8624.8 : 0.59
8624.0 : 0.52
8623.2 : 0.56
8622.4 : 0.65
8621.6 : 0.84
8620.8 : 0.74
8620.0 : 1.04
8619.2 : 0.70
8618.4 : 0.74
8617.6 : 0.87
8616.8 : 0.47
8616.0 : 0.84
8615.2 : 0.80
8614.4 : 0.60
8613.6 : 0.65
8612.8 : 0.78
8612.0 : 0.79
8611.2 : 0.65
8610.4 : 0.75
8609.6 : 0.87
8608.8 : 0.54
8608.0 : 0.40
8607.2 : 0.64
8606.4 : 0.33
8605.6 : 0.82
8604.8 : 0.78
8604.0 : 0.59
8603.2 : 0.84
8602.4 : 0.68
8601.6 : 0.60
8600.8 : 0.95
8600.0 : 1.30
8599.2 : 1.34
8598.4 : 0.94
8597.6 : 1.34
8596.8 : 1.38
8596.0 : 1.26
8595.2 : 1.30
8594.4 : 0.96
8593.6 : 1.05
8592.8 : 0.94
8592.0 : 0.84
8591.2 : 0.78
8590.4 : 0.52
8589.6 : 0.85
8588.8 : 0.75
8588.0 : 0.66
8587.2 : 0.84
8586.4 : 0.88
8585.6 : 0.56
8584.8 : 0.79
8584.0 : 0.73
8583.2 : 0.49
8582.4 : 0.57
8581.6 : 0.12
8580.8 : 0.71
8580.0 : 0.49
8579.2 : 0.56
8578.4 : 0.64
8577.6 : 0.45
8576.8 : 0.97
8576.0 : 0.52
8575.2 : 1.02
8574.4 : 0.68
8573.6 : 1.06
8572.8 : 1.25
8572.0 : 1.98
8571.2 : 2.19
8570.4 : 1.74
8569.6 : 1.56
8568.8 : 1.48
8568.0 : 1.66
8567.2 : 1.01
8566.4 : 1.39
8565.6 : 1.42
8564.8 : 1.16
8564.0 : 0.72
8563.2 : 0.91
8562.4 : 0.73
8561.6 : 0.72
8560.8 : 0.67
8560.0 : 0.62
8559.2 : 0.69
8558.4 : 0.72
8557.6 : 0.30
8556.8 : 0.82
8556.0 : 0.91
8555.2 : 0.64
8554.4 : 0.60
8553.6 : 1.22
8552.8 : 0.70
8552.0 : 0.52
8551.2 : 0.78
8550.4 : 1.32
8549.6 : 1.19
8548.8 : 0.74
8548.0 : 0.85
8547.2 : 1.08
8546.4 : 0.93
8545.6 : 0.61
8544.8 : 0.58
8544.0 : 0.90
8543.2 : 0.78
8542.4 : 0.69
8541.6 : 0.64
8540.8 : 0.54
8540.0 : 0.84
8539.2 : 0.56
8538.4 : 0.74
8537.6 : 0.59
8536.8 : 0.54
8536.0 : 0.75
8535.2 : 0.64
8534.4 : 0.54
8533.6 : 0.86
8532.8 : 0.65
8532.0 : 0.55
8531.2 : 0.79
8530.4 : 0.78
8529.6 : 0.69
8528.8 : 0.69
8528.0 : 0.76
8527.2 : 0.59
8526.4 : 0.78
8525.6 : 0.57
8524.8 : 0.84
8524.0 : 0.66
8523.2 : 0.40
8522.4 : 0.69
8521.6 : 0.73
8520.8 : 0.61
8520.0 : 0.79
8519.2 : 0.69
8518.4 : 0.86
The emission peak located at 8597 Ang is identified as [N II]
